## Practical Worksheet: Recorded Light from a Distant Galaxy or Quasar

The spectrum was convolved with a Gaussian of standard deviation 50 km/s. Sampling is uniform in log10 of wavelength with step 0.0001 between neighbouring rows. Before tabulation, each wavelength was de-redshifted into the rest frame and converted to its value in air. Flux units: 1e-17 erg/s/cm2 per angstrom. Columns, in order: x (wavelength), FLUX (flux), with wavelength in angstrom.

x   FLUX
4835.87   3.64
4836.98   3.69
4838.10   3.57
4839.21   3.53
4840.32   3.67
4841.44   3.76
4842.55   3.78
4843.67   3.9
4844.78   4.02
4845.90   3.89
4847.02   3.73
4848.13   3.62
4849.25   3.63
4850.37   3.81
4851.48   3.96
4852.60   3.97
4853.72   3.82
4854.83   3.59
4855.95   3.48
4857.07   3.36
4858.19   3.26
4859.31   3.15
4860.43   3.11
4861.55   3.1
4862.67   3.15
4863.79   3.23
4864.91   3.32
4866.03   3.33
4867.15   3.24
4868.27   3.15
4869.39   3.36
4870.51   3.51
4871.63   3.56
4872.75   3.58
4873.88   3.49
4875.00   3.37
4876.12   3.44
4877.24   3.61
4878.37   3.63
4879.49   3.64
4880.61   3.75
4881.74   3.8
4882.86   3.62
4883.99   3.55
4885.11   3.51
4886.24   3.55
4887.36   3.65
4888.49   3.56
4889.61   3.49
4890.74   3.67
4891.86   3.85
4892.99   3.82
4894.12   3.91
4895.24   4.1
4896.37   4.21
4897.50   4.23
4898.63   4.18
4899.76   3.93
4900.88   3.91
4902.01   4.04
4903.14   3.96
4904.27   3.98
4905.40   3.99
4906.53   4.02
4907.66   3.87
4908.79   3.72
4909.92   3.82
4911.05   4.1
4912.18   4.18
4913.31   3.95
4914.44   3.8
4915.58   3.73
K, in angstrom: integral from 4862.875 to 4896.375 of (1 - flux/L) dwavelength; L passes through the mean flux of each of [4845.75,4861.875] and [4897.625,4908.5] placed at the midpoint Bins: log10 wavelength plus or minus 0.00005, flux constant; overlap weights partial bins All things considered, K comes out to 1.9 angstrom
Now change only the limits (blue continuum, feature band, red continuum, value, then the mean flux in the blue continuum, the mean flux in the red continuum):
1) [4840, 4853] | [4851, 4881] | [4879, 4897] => 2.6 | 3.81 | 3.73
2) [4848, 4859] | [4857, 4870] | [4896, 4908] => 1.7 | 3.64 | 4.03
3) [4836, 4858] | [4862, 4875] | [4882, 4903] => 1.4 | 3.72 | 3.82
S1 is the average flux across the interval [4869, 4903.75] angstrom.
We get 3.73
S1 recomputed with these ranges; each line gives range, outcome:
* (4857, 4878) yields 3.33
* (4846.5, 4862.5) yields 3.53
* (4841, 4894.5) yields 3.57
